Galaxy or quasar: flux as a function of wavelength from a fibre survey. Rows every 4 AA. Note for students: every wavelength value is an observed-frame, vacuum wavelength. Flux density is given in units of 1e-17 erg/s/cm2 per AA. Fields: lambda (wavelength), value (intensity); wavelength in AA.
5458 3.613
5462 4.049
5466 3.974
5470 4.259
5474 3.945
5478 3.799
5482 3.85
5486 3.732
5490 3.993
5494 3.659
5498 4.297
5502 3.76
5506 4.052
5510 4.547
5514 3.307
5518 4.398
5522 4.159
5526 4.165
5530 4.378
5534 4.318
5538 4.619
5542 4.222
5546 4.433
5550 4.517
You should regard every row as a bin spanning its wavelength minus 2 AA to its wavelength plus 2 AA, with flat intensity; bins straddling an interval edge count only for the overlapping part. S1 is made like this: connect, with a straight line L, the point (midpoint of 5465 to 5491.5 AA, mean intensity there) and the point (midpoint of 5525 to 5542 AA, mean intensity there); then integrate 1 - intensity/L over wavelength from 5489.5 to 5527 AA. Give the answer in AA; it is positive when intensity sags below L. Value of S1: 1.2 AA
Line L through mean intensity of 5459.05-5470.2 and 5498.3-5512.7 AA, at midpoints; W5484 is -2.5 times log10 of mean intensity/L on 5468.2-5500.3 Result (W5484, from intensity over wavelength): 0.03 mag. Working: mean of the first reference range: 4.03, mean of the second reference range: 4.1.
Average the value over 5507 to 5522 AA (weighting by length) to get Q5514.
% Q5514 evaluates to 4.09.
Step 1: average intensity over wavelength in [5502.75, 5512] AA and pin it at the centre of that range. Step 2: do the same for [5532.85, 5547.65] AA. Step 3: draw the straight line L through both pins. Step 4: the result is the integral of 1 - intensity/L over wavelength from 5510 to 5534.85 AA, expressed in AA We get 0.9 AA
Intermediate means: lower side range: 4.23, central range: 4.15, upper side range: 4.4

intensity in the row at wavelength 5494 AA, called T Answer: 3.659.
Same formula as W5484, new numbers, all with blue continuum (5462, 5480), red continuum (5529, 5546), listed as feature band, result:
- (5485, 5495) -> 0.081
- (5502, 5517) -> 0.068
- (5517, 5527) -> 0.017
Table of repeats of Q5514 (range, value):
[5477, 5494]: 3.82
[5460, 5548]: 4.09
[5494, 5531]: 4.09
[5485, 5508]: 3.92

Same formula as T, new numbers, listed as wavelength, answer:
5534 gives 4.318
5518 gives 4.398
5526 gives 4.165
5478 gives 3.799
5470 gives 4.259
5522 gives 4.159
